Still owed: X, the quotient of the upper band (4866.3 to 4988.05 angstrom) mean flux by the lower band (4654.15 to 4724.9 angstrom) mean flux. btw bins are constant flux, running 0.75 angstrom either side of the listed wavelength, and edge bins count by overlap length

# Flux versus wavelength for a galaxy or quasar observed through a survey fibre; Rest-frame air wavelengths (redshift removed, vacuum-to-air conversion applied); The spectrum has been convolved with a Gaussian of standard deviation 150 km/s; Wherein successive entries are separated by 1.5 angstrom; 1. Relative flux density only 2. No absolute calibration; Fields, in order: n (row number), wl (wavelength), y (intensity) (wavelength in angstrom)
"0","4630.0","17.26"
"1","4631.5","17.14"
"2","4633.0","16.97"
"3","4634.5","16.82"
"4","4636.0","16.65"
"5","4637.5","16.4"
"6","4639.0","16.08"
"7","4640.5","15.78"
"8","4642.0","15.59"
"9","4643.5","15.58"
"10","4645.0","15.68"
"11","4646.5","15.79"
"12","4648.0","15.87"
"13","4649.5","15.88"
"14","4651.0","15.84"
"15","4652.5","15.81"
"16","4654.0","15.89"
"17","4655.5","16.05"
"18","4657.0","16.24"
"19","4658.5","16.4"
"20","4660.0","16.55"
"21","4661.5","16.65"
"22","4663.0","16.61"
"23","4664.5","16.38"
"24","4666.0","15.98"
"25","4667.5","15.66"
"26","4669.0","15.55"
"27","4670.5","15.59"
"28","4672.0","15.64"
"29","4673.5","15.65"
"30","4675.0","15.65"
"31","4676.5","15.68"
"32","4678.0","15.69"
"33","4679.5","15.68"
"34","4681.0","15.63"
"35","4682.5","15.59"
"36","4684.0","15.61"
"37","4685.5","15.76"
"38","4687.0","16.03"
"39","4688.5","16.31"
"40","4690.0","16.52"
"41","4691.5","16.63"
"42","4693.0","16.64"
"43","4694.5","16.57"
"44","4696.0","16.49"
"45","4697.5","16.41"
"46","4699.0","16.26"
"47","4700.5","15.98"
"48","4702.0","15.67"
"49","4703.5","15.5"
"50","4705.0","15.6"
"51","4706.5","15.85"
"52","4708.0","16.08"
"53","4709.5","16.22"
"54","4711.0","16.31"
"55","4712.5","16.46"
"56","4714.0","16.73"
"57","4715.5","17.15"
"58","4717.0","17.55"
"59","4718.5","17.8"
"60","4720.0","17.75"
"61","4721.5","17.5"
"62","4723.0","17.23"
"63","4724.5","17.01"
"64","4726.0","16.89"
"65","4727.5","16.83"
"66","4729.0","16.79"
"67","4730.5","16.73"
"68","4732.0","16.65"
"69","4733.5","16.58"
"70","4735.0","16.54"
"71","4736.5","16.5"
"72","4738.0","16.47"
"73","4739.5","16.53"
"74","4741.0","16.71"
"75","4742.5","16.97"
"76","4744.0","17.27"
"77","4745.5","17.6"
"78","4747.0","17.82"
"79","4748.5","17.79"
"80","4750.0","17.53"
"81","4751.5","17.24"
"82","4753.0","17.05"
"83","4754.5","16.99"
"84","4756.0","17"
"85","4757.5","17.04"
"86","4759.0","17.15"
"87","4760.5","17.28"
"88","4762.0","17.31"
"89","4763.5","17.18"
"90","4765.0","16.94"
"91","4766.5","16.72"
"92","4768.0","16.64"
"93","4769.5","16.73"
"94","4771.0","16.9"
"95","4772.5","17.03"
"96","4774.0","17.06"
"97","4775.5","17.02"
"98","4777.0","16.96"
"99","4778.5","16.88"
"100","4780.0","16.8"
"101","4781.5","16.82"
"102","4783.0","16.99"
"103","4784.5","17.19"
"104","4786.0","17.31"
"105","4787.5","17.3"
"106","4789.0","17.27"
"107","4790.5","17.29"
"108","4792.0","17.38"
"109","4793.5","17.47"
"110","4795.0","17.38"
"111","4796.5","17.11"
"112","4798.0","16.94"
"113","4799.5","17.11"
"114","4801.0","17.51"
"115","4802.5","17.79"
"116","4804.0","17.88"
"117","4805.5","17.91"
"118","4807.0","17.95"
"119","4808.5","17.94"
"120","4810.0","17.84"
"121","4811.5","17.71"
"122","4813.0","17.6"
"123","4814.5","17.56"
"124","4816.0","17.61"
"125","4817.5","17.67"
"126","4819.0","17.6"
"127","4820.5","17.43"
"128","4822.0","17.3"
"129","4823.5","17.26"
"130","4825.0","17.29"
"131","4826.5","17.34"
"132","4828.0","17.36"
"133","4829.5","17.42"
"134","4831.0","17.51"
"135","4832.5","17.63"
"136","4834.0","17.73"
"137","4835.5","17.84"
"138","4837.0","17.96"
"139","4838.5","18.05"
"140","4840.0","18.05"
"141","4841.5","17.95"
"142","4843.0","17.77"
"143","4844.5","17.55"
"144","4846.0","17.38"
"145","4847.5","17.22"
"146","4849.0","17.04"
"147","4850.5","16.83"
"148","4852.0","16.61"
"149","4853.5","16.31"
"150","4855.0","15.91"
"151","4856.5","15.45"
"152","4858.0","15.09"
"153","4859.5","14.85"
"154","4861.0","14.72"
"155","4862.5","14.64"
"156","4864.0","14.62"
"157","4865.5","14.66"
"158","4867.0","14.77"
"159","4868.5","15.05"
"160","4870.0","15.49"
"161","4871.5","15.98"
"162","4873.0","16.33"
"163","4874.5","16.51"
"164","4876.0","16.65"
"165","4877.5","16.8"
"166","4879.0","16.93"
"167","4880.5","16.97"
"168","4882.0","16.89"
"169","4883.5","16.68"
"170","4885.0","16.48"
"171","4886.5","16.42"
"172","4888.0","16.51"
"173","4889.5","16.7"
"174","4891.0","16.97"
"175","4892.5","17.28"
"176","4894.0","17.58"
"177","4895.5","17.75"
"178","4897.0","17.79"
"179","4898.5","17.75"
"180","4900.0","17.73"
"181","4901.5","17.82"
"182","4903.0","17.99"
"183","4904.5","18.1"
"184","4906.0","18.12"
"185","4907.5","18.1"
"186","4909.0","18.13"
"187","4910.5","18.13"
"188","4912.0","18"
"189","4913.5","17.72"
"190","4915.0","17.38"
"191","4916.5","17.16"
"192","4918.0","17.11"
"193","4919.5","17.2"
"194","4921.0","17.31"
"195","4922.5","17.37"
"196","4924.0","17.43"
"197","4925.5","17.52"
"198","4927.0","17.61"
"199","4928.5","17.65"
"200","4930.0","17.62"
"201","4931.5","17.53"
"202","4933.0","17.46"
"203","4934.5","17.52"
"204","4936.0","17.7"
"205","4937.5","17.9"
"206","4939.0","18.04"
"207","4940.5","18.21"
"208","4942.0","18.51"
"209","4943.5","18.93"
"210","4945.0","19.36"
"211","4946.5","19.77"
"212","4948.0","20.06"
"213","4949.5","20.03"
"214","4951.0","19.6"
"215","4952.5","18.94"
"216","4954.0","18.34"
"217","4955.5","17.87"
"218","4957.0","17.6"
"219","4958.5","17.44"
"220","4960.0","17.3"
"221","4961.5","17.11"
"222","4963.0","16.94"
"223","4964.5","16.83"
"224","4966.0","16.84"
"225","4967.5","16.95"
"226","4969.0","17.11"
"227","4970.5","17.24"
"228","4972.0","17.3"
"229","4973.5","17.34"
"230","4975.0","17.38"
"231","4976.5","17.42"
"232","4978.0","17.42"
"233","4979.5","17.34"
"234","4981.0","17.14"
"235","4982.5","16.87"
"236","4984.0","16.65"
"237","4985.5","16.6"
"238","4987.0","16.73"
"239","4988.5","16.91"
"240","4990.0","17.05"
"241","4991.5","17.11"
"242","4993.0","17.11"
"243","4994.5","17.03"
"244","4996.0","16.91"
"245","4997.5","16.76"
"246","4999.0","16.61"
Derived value 1.07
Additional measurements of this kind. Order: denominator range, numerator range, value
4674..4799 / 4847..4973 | 1.03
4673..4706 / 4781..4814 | 1.09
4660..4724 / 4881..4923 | 1.07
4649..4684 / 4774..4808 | 1.09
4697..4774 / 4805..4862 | 1.02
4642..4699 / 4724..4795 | 1.06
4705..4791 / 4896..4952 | 1.06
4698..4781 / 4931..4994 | 1.05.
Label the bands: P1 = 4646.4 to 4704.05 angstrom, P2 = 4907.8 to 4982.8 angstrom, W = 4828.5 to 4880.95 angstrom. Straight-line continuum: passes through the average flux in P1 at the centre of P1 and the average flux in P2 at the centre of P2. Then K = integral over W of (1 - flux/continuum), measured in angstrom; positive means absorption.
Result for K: 2.0 angstrom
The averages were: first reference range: 16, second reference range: 17.8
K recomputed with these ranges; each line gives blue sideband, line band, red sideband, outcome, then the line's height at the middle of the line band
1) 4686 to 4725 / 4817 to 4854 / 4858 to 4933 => -1.47 angstrom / 16.8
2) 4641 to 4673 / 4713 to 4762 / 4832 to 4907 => -2.47 angstrom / 16.3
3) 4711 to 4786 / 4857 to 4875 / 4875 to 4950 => 2.35 angstrom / 17.5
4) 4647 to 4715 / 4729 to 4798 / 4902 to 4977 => -1.77 angstrom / 16.6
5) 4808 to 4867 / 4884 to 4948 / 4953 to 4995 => -2.38 angstrom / 17.1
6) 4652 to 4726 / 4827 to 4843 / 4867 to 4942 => -0.75 angstrom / 16.9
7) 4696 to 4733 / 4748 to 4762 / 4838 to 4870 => -0.62 angstrom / 16.5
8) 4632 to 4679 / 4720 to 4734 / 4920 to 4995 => -0.47 angstrom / 16.4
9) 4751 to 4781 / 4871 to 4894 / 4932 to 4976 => 1.17 angstrom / 17.6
